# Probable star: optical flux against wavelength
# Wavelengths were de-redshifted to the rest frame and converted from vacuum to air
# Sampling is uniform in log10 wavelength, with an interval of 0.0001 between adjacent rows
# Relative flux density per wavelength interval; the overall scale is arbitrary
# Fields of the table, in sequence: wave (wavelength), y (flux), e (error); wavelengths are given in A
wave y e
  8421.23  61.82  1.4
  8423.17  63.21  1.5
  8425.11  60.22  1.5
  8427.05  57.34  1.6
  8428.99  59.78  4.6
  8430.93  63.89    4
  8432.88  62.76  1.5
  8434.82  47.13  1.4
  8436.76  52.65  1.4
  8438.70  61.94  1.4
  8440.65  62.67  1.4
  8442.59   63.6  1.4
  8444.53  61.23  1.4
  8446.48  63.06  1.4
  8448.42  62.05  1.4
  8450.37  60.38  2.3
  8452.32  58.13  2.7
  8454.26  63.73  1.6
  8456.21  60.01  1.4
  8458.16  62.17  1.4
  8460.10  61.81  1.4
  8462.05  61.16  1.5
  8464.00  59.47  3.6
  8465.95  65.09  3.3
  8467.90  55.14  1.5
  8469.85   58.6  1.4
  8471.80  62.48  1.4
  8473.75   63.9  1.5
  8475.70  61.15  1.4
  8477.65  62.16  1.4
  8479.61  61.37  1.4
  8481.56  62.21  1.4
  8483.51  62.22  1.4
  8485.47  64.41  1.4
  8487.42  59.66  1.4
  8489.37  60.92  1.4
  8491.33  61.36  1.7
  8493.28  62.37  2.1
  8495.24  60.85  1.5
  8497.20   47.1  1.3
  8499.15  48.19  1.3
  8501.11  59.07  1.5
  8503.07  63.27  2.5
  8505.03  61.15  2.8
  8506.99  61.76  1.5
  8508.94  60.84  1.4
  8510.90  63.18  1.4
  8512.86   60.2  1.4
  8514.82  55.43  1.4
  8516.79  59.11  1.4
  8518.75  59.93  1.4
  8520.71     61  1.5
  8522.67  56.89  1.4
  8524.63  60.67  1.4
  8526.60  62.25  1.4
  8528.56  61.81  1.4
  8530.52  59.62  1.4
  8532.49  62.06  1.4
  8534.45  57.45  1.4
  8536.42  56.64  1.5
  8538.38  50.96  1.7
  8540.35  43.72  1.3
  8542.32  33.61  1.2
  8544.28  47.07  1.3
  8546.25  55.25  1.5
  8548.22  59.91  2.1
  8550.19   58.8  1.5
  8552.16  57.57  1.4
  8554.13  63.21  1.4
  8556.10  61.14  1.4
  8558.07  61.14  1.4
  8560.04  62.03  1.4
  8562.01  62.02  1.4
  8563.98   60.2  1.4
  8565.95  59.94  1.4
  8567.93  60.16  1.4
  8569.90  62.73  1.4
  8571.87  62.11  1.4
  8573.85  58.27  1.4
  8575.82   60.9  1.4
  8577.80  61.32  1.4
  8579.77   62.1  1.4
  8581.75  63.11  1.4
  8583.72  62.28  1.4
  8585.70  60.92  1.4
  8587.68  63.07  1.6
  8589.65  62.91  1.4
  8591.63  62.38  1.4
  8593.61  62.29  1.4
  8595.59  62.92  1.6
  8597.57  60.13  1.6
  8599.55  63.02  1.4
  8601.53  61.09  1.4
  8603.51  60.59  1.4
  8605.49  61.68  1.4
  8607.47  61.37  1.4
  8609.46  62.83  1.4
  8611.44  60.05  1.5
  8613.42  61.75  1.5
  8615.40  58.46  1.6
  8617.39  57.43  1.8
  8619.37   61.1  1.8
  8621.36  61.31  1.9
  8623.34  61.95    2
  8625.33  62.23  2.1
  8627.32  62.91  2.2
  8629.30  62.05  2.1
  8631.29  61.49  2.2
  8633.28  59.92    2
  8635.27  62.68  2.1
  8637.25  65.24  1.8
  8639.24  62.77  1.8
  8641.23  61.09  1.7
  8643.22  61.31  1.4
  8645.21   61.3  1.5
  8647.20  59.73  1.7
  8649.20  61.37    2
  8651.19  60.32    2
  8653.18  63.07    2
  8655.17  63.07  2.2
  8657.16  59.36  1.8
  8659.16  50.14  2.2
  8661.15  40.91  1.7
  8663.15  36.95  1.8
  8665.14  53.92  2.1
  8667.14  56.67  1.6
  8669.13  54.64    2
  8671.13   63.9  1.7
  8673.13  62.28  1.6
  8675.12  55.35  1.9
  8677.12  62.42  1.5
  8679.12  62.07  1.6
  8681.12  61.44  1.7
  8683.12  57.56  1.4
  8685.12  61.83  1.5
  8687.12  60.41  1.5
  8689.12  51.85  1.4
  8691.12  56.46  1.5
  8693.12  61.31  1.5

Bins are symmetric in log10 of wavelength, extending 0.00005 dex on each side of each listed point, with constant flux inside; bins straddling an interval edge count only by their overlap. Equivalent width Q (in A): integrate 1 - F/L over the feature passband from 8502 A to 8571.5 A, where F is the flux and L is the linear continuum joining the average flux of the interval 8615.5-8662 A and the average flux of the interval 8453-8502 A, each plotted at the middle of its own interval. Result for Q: 2.10 A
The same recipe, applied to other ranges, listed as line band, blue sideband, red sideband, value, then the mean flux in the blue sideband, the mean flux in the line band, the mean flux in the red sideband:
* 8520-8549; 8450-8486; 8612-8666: 2.53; 61.3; 55.2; 59.1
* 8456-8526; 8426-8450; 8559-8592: 0.36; 59.9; 60.2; 61.6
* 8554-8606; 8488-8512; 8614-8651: -0.95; 59.2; 61.6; 61.3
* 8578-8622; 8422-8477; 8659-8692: -3.06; 60.5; 61.5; 56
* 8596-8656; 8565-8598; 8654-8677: -3.67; 61.6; 61.5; 54.7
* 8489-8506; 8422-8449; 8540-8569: 0.05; 60.1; 58.1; 56.7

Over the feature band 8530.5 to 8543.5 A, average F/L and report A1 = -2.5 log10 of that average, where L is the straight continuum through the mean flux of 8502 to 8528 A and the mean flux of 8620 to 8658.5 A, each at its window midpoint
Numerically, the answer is 0.18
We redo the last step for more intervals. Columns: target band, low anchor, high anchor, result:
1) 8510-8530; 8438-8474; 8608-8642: 0.02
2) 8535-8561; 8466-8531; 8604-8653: 0.11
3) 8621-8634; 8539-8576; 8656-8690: -0.10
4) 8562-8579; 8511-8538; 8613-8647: -0.01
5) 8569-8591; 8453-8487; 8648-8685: -0.05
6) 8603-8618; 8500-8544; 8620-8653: 0.00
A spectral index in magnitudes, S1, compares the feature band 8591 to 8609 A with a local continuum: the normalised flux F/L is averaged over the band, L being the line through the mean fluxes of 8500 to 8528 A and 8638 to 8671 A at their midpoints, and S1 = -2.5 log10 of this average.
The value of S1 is -0.06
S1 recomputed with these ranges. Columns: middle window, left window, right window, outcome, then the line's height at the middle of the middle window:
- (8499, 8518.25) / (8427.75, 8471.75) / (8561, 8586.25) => 0.02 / 60.8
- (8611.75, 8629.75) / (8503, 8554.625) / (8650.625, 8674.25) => -0.09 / 56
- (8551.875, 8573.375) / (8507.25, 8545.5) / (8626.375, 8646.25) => -0.05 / 58.4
